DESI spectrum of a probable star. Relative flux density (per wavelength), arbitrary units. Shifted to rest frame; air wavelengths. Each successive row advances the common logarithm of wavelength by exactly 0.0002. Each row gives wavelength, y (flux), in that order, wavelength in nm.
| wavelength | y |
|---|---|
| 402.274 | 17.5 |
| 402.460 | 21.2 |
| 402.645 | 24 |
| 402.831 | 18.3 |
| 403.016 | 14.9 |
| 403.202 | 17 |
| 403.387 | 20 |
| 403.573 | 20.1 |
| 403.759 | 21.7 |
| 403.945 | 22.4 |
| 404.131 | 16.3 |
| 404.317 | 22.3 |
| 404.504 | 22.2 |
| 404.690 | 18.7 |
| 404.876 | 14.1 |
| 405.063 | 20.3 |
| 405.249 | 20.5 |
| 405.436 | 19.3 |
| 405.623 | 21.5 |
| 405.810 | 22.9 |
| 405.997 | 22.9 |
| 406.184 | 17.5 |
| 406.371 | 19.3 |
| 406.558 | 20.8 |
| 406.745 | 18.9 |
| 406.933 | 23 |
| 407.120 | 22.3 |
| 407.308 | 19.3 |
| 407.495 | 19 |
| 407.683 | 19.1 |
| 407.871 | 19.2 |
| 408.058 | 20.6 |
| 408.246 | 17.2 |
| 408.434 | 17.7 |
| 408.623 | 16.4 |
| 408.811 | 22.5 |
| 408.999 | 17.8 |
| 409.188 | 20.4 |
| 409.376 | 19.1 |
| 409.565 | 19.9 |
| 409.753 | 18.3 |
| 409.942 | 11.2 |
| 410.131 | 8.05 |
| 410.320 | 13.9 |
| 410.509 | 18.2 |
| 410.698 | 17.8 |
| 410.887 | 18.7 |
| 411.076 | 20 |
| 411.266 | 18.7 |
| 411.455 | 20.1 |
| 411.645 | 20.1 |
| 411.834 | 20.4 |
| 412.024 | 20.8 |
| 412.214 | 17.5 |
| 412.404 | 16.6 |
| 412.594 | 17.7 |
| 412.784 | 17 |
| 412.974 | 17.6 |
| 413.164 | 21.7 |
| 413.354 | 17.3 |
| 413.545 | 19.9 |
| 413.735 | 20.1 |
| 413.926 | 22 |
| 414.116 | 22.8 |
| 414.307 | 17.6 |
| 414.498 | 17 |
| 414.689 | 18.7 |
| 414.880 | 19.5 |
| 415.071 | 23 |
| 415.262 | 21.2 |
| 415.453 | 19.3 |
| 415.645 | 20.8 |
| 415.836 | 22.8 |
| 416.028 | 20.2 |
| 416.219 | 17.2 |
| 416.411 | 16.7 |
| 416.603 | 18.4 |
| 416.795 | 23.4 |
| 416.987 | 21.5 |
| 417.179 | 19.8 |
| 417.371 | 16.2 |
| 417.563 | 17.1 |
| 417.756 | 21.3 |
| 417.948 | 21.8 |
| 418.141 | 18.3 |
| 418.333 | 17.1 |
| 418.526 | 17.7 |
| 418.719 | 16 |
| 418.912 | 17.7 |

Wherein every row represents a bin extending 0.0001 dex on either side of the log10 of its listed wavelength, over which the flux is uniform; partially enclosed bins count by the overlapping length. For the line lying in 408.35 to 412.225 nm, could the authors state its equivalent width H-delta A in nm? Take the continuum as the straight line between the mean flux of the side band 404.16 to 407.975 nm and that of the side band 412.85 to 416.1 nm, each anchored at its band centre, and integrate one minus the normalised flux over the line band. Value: 0.40 nm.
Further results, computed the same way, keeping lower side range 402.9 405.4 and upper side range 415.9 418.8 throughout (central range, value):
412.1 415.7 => -0.06 nm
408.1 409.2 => 0.03 nm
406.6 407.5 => -0.07 nm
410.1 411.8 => 0.12 nm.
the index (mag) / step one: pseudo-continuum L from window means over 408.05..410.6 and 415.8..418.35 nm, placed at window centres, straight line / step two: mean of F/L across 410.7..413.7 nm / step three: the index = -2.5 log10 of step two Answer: -0.057 mag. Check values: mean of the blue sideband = 17.1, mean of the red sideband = 19.4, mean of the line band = 18.9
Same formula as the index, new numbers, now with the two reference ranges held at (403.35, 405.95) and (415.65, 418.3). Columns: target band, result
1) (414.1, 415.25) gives 0.002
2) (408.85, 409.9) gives 0.060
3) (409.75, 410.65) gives 0.408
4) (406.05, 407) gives 0.009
